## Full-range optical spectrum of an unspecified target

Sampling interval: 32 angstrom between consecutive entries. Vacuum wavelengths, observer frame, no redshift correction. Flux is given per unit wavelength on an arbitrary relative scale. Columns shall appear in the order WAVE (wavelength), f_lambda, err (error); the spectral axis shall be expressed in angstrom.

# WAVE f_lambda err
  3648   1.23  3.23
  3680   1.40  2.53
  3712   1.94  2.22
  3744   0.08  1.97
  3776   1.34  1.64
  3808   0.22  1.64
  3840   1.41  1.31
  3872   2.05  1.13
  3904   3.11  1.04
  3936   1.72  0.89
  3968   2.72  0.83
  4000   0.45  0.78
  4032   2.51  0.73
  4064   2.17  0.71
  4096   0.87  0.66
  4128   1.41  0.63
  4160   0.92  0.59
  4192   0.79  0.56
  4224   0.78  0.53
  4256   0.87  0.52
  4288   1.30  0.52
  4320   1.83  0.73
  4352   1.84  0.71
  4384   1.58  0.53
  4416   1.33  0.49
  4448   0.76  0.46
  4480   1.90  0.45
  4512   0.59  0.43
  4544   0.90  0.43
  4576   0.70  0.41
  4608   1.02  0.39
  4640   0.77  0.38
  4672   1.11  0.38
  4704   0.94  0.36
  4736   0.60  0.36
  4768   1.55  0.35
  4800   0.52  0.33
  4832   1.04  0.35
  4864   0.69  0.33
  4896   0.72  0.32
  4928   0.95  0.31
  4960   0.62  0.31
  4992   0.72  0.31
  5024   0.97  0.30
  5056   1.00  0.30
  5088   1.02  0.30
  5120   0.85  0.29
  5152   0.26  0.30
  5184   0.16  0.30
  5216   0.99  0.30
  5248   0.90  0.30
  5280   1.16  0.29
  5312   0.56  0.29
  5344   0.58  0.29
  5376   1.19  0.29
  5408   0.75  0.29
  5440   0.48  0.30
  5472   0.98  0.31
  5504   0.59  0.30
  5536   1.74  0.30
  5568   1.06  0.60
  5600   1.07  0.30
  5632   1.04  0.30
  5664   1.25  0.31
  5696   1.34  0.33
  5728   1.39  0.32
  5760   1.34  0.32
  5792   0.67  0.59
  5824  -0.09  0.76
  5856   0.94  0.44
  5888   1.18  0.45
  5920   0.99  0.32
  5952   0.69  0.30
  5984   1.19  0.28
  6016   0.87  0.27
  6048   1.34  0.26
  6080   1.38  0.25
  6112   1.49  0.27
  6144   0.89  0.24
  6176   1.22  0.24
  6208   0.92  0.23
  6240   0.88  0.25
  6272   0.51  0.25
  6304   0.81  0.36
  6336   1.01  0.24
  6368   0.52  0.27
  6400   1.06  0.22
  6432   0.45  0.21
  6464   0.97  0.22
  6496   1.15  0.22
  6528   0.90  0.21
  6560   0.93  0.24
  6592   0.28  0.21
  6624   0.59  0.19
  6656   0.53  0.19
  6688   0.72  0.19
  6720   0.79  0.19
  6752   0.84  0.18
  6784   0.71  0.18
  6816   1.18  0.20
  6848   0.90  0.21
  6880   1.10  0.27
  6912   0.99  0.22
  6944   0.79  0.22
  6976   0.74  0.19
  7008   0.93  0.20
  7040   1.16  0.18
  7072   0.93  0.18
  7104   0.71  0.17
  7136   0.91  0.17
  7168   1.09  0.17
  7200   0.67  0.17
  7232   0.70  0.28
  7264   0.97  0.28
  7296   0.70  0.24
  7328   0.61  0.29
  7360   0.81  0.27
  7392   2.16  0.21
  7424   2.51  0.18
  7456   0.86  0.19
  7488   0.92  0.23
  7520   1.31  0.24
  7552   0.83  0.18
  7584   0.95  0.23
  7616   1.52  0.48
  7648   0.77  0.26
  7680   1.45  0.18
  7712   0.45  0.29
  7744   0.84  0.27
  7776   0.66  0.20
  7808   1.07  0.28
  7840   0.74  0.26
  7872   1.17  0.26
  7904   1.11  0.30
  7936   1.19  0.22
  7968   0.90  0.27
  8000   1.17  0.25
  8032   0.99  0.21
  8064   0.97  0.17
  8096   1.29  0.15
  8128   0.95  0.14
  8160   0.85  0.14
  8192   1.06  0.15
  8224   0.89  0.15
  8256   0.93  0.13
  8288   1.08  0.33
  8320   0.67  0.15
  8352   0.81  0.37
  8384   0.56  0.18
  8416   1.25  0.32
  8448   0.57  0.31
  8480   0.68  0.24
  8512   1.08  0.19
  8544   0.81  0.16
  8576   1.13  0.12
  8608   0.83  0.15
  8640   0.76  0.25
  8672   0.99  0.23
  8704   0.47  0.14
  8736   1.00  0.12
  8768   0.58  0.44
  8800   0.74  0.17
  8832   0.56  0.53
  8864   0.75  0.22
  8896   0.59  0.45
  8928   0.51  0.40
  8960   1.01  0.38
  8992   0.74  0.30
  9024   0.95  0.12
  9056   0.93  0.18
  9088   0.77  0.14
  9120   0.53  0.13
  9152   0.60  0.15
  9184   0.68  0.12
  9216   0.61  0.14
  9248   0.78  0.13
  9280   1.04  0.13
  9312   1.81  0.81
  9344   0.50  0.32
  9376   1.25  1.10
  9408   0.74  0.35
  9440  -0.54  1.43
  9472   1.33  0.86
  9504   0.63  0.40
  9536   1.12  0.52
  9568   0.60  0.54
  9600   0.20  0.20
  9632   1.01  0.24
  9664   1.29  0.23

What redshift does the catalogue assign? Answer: 0.987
